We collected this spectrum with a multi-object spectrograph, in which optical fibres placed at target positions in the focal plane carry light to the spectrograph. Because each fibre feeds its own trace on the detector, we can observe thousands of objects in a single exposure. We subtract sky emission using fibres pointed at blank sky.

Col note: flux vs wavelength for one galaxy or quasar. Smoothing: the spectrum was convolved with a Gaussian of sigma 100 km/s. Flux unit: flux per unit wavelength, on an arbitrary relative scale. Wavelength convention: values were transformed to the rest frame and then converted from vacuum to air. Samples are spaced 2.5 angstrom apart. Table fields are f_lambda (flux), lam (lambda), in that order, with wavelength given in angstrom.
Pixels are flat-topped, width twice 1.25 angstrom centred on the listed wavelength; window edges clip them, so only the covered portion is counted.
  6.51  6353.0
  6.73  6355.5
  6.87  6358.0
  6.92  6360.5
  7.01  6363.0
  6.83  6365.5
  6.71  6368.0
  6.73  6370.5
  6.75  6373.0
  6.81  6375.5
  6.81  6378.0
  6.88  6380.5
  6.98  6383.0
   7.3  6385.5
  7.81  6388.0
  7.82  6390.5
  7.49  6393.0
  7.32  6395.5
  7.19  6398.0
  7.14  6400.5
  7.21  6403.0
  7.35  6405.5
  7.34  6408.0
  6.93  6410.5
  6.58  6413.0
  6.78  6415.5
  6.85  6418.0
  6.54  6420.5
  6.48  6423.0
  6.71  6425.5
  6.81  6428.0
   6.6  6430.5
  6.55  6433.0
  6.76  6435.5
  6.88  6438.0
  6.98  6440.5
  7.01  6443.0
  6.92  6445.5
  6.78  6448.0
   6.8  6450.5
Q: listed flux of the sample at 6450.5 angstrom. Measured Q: 6.8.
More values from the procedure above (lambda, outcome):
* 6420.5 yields 6.54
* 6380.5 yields 6.88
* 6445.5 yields 6.92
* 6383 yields 6.98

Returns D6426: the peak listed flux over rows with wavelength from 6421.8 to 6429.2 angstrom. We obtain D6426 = 6.81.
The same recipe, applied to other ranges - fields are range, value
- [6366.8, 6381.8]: 6.88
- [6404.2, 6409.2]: 7.35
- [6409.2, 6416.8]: 6.93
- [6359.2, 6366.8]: 7.01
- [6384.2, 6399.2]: 7.82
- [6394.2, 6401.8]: 7.32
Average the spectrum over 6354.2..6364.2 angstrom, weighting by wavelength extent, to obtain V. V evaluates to 6.88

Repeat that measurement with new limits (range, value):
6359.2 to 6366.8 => 6.92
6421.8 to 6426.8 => 6.6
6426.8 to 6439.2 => 6.72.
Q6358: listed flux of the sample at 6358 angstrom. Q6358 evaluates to 6.87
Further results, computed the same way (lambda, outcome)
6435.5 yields 6.76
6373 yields 6.75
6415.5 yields 6.78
